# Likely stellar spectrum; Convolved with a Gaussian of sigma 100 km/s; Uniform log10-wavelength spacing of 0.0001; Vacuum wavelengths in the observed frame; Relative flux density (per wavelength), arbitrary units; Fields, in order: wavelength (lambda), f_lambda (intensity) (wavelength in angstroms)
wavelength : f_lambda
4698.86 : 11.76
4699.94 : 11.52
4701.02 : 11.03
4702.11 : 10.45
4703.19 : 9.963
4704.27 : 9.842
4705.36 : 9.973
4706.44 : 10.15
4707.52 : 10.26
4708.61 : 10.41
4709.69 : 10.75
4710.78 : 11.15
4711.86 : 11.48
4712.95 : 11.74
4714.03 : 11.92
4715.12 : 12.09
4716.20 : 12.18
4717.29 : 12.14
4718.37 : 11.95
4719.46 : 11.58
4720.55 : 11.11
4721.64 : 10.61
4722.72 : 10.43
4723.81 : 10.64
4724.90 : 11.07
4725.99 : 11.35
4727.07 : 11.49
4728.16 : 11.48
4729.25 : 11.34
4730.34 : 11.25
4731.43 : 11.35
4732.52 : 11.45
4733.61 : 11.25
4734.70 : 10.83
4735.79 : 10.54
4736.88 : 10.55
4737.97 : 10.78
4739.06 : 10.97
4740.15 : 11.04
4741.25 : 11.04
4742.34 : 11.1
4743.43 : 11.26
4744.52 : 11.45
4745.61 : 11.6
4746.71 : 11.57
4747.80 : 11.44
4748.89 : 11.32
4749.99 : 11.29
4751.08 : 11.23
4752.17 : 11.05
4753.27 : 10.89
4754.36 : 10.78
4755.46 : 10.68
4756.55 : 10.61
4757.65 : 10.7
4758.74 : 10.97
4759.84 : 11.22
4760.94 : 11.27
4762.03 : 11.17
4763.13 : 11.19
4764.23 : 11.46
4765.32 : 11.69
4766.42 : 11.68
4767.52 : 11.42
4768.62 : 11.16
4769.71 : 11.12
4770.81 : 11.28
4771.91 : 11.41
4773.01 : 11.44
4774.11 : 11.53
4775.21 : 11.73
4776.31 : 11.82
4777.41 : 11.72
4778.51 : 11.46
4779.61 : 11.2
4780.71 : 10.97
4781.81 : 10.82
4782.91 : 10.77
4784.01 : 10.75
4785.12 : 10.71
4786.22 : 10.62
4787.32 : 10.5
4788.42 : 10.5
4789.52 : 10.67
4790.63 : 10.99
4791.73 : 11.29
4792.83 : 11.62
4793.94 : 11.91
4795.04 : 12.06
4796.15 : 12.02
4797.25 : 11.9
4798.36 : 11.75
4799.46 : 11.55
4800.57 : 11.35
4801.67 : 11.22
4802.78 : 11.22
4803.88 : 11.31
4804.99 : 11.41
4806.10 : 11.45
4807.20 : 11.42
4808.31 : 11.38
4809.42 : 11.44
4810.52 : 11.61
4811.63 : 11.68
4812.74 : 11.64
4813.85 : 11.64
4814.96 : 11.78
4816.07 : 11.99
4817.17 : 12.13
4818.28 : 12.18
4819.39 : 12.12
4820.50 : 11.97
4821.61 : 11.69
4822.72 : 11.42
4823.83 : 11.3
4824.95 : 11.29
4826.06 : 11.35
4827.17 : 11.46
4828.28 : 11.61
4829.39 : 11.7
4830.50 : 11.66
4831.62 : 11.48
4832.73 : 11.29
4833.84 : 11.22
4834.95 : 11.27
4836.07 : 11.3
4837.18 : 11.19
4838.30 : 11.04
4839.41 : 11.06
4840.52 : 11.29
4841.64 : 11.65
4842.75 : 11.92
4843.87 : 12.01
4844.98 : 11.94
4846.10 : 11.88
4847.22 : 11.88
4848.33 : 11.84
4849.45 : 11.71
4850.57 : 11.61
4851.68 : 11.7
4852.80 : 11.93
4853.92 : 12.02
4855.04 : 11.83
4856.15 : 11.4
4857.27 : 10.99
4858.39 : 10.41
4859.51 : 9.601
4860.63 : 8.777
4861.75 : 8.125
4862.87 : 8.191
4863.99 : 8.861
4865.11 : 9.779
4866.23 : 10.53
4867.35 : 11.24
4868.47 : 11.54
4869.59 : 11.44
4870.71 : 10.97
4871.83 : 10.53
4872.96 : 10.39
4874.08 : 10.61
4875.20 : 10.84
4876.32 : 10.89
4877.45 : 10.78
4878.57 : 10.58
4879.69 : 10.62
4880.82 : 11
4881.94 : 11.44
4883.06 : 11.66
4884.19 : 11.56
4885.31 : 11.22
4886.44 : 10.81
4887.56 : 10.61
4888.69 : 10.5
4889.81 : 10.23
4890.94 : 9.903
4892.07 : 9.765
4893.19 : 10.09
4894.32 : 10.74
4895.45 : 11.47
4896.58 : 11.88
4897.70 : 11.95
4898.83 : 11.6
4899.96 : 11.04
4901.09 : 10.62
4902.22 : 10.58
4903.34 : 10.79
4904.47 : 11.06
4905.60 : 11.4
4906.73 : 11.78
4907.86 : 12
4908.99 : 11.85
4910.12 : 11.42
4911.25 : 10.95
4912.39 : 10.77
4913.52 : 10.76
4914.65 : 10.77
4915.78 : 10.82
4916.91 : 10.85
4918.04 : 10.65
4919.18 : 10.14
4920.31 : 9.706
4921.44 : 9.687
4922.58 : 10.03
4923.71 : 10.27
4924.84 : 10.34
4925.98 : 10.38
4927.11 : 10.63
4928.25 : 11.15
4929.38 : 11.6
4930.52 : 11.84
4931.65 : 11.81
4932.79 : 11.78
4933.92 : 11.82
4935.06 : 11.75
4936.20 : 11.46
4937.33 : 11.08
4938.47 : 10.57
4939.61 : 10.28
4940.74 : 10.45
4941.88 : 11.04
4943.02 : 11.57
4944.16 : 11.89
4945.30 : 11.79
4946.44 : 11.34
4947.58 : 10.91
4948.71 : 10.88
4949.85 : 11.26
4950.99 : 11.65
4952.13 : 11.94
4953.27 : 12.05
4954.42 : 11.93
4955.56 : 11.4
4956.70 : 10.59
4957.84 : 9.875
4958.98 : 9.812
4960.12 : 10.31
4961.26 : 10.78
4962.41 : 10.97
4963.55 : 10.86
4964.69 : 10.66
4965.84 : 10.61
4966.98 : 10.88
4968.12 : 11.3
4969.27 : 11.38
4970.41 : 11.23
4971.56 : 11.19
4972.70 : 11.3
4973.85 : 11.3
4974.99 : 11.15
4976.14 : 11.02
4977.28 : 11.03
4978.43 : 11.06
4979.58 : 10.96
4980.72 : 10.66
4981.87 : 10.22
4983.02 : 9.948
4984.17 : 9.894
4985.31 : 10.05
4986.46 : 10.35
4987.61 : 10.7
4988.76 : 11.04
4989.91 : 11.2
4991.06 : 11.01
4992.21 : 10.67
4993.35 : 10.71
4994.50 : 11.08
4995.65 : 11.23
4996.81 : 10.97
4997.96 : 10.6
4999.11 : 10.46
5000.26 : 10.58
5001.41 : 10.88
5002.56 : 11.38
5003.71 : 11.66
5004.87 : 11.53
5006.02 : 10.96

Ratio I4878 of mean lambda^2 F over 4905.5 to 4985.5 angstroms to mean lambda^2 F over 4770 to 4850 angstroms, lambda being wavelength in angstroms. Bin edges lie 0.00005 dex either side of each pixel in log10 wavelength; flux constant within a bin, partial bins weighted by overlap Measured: 1.01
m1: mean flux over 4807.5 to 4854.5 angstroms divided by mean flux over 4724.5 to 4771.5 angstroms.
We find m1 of 1.04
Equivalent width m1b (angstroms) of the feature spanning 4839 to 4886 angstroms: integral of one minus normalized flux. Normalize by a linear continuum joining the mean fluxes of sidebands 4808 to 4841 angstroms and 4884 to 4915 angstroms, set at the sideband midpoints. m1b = 1.3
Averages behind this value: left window 11.5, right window 11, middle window 11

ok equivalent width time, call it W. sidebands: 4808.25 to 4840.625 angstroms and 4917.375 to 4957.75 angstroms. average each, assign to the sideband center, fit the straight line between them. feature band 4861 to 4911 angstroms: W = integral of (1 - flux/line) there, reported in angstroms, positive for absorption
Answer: 2.2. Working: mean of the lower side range 11.5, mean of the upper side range 11.1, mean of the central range 10.8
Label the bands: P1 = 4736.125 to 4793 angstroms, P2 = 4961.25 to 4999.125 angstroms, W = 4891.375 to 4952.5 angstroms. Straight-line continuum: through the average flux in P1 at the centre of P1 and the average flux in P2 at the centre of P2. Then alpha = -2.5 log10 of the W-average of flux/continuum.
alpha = -0.01 mag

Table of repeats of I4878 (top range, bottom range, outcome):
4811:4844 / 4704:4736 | 1.09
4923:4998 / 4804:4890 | 1.03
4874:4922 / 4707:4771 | 1.04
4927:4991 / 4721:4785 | 1.08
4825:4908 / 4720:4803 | 1.03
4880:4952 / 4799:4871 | 1.01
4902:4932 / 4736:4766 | 1.05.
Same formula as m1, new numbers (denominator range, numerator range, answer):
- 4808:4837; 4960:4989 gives 0.93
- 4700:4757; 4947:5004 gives 0.98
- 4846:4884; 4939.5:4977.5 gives 1.03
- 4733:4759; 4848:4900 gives 0.98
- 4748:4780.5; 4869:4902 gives 0.97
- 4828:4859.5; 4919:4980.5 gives 0.96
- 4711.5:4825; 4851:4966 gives 0.96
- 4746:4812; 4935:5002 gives 0.97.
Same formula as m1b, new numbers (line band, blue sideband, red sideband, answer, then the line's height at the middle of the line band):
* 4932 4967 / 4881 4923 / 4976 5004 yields -0.9 angstroms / 10.8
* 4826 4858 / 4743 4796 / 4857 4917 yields -1.9 angstroms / 10.9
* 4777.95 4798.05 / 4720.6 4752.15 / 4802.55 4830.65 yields 0.5 angstroms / 11.4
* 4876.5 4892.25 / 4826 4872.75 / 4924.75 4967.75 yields 0.4 angstroms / 11.1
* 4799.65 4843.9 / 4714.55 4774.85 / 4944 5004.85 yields -1.5 angstroms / 11.1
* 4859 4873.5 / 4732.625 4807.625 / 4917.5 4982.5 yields 1.4 angstroms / 11.1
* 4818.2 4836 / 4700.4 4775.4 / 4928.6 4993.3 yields -0.7 angstroms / 11.1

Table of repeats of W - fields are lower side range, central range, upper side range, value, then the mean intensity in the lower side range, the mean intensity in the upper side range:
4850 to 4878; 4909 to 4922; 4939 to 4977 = 0.3 angstroms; 10.6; 11.1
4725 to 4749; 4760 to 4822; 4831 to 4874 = -1.8 angstroms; 11.2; 11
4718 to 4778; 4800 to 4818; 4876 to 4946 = -0.7 angstroms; 11.2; 11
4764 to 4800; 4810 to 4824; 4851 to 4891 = -0.9 angstroms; 11.3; 10.7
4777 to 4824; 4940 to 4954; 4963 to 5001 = -0.6 angstroms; 11.4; 10.8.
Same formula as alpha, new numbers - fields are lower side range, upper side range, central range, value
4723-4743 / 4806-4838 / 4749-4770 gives 0.008 mag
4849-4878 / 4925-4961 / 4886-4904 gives 0.006 mag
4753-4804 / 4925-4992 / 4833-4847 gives -0.031 mag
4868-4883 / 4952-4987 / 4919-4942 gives 0.002 mag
